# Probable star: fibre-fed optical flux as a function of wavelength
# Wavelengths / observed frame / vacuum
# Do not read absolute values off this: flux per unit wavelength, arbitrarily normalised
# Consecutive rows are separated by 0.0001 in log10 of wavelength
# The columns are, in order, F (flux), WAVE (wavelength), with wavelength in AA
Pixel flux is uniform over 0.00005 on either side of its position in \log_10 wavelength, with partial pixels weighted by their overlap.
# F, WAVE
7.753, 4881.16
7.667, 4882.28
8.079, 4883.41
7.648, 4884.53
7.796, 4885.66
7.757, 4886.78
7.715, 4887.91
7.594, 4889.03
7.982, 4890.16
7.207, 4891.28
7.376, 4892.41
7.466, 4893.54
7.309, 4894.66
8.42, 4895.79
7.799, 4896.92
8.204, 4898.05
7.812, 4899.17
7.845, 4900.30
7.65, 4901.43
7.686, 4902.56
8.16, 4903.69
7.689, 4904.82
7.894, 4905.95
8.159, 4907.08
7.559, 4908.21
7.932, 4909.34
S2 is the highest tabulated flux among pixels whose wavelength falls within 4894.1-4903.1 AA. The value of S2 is 8.42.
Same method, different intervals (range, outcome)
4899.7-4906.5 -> 8.16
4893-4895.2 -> 7.466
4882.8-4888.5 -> 8.079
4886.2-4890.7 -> 7.982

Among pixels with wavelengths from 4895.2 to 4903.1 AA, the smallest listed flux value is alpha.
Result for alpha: 7.65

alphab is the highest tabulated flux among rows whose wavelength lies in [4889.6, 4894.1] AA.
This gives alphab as 7.982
